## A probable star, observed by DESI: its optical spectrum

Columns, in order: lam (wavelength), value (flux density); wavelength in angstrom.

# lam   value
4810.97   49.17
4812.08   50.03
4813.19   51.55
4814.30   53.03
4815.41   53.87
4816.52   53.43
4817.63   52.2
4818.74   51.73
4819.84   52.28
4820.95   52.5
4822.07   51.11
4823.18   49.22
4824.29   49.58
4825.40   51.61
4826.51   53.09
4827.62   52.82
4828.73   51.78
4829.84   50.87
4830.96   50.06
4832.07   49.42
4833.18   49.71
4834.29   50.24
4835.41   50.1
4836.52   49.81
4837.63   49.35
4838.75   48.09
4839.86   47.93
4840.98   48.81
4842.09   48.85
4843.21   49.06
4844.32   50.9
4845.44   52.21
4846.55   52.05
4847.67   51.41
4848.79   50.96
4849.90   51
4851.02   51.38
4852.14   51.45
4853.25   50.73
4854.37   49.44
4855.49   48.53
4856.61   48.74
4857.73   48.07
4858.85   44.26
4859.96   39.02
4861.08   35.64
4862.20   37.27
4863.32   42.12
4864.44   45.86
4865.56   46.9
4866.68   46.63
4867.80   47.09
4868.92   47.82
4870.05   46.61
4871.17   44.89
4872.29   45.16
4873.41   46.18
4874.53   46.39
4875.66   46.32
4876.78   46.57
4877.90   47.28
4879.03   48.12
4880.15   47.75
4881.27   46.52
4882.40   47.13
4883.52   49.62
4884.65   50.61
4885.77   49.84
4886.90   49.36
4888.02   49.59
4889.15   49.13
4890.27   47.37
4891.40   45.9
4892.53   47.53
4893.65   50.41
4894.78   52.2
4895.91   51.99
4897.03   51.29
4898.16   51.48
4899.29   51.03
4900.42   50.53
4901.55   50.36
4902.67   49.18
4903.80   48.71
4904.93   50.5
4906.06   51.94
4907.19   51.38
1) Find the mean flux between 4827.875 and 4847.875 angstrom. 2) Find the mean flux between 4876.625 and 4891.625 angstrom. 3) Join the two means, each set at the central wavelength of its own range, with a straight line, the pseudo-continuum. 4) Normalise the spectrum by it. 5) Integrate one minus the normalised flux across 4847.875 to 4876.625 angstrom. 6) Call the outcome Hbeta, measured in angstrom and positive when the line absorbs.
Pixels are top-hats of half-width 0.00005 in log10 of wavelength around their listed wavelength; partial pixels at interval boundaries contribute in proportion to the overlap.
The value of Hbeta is 1.6 angstrom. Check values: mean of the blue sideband 50.1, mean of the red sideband 48.3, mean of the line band 46.4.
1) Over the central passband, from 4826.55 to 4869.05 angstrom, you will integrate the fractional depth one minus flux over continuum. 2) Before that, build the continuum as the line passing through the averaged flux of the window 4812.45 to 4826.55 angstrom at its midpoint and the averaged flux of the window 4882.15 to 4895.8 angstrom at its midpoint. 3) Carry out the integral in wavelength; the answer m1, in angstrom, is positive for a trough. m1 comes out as 2.0 angstrom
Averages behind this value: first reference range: 51.9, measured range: 48.4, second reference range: 49.2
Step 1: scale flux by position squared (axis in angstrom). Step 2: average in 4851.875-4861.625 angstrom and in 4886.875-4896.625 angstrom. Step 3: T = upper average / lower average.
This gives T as 1.09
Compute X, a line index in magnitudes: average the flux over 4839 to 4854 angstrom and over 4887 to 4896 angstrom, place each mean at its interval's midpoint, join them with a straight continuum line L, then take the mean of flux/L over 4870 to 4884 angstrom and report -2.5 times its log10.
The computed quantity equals 0.062 mag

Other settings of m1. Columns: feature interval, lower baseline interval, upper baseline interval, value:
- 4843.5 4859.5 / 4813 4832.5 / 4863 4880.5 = -0.5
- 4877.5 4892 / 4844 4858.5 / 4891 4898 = 0.5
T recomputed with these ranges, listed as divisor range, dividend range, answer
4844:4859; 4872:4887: 0.96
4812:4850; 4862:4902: 0.96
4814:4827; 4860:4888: 0.91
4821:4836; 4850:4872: 0.92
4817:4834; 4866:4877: 0.92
